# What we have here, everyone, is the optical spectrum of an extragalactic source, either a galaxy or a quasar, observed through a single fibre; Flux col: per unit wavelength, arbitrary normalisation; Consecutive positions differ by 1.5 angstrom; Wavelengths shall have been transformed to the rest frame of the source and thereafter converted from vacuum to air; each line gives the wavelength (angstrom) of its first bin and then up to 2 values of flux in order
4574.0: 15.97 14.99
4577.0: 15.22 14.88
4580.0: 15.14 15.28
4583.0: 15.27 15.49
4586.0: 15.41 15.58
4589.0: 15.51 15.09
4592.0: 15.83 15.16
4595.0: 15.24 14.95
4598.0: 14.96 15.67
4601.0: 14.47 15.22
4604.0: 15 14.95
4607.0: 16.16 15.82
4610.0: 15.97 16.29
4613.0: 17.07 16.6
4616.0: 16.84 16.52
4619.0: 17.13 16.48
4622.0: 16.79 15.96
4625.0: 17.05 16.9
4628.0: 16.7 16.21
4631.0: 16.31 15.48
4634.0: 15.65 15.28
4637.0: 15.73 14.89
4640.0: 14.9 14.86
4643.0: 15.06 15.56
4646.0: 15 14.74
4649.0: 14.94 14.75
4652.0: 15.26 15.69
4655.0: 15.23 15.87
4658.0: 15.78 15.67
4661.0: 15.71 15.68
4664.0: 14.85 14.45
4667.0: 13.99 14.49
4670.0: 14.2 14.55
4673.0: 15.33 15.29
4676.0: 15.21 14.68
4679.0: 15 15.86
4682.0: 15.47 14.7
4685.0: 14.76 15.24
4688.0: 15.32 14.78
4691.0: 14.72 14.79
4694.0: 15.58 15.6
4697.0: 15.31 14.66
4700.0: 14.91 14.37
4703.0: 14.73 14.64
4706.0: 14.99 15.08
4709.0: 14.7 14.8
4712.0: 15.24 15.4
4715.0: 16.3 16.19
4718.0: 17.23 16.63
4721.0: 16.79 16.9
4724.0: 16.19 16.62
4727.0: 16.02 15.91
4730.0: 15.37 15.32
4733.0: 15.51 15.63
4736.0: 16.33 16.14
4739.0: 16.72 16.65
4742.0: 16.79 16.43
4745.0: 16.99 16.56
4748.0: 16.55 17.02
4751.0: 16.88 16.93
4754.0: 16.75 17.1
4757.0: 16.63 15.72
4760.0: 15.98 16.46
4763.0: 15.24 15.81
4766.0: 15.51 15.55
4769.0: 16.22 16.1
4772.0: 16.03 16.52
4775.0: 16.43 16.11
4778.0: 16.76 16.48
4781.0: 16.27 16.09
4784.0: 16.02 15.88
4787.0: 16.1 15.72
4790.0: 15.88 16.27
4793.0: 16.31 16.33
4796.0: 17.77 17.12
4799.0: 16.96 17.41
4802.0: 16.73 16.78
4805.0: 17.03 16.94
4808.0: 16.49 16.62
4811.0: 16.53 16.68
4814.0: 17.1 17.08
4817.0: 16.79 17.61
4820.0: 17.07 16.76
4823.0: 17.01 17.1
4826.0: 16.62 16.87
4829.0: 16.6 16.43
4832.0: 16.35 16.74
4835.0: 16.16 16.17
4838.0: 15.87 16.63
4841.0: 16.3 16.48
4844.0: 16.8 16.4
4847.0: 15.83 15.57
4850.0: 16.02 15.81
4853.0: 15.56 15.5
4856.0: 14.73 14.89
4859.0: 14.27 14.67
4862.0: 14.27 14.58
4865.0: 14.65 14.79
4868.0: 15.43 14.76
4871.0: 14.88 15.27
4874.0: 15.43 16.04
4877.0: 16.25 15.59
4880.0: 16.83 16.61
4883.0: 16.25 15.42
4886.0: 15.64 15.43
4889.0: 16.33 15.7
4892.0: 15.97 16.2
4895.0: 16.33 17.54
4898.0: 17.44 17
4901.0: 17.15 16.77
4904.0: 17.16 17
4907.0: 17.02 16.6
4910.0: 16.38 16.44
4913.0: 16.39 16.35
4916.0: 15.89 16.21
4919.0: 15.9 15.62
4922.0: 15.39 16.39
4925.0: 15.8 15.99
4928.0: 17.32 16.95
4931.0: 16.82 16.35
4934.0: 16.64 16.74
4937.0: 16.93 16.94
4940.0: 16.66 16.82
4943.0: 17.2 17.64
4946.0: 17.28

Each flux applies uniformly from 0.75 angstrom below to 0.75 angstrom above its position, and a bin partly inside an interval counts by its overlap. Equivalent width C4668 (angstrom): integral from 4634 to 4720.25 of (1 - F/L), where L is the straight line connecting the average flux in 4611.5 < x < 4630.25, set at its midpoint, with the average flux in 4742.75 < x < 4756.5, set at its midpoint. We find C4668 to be 8.0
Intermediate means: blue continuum 16.7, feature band 15.2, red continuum 16.8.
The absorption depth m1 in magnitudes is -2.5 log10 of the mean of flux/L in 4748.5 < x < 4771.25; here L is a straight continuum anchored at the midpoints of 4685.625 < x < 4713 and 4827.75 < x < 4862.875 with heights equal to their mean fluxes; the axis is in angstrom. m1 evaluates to -0.06 mag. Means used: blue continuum 15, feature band 16.3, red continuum 15.8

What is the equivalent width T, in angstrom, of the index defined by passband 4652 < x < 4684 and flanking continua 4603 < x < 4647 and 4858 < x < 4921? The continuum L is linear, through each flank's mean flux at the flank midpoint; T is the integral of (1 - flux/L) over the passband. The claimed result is 1.7 angstrom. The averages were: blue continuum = 16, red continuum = 16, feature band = 15.1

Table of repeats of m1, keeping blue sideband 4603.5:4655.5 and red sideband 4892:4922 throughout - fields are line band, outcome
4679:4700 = 0.06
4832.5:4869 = 0.06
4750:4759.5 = -0.03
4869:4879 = 0.07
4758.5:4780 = 0.01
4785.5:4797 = -0.01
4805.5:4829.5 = -0.04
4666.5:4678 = 0.09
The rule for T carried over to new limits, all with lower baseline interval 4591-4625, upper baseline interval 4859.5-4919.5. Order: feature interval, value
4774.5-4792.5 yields -0.23 angstrom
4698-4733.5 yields 0.72 angstrom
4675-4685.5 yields 0.53 angstrom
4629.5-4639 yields 0.16 angstrom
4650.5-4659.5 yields 0.23 angstrom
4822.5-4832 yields -0.45 angstrom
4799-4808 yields -0.54 angstrom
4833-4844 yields -0.26 angstrom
